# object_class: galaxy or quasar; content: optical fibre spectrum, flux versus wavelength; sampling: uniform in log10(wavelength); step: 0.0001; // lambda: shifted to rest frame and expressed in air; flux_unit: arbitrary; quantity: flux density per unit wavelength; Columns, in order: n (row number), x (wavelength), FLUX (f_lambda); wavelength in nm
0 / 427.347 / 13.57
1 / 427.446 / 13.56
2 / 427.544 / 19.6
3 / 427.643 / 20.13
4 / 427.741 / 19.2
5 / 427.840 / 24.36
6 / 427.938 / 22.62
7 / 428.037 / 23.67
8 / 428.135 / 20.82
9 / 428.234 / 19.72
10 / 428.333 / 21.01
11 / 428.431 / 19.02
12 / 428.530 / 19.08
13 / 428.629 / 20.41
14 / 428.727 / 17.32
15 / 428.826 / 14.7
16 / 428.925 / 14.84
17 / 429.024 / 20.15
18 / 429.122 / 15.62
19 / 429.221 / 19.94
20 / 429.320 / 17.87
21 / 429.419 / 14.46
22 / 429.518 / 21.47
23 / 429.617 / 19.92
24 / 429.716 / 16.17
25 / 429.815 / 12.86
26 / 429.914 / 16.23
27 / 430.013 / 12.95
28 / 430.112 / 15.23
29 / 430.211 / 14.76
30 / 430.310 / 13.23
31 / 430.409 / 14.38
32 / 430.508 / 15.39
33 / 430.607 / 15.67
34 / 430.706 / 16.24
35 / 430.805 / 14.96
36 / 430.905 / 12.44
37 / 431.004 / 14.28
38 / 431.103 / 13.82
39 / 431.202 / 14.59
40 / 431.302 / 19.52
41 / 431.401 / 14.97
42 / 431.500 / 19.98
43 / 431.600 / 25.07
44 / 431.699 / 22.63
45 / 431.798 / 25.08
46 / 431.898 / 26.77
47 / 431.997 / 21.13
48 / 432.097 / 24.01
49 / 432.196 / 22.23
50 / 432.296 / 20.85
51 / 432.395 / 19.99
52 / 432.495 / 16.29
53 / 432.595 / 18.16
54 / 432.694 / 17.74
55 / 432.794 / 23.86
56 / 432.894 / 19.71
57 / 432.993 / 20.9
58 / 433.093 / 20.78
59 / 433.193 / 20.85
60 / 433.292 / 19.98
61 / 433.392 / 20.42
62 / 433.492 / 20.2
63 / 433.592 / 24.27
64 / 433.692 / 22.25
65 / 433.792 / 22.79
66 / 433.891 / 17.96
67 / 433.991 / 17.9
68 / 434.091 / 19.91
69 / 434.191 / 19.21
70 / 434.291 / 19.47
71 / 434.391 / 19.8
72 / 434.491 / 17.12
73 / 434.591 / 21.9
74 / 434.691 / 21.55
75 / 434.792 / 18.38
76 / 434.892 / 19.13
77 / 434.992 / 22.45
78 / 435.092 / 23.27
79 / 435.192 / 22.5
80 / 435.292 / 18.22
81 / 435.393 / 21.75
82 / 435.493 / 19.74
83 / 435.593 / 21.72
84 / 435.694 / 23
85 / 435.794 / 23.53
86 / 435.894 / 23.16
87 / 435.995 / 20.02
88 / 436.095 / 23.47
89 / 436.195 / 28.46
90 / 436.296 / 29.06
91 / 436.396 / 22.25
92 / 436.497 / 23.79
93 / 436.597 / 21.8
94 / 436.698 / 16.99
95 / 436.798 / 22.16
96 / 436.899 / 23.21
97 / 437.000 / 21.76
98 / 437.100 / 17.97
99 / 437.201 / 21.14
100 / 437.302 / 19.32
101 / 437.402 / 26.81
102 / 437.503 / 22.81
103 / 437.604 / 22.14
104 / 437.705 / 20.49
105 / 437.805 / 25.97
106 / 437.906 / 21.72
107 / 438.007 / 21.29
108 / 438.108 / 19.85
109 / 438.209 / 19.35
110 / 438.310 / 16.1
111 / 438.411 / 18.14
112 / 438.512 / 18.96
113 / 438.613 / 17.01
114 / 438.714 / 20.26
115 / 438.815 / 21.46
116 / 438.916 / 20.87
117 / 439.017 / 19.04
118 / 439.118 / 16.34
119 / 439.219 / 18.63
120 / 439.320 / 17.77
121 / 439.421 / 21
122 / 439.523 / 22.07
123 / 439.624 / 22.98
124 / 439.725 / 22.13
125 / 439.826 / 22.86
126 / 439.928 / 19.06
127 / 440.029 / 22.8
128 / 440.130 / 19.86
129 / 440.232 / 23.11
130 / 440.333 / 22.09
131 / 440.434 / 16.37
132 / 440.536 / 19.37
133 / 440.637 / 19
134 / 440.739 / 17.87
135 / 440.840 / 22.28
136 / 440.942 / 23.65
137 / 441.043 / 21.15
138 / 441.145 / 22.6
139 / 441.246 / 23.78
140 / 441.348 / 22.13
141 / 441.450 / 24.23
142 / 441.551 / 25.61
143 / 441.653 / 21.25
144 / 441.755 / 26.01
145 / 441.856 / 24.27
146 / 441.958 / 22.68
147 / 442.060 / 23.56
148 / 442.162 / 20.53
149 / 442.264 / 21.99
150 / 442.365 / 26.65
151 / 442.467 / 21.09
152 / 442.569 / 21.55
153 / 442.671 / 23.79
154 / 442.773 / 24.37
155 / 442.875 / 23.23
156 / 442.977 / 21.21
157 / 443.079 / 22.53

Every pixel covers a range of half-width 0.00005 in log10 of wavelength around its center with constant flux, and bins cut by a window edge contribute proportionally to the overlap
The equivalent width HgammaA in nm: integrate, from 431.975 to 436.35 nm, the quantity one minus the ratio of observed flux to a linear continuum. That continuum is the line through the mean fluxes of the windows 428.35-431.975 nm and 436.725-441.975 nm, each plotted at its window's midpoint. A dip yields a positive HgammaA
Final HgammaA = -0.49 nm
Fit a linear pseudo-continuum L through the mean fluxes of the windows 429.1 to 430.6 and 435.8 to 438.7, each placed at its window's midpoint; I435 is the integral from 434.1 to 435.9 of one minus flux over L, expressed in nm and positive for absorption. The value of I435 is -0.079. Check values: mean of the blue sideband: 16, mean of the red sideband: 21.6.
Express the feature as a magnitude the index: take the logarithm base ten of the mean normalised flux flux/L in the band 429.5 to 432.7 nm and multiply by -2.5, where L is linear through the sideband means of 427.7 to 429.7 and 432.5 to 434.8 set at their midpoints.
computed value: 0.11 mag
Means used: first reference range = 19.2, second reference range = 20.2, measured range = 17.8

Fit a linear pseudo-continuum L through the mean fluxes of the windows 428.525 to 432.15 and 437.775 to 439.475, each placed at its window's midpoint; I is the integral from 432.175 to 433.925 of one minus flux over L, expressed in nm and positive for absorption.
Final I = -0.22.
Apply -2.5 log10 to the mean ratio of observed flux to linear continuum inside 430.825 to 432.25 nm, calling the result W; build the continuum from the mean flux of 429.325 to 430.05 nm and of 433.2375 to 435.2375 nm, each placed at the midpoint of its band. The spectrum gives -0.09 mag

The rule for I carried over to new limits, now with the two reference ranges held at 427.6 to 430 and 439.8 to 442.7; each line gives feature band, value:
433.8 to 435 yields 0.039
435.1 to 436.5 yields -0.154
